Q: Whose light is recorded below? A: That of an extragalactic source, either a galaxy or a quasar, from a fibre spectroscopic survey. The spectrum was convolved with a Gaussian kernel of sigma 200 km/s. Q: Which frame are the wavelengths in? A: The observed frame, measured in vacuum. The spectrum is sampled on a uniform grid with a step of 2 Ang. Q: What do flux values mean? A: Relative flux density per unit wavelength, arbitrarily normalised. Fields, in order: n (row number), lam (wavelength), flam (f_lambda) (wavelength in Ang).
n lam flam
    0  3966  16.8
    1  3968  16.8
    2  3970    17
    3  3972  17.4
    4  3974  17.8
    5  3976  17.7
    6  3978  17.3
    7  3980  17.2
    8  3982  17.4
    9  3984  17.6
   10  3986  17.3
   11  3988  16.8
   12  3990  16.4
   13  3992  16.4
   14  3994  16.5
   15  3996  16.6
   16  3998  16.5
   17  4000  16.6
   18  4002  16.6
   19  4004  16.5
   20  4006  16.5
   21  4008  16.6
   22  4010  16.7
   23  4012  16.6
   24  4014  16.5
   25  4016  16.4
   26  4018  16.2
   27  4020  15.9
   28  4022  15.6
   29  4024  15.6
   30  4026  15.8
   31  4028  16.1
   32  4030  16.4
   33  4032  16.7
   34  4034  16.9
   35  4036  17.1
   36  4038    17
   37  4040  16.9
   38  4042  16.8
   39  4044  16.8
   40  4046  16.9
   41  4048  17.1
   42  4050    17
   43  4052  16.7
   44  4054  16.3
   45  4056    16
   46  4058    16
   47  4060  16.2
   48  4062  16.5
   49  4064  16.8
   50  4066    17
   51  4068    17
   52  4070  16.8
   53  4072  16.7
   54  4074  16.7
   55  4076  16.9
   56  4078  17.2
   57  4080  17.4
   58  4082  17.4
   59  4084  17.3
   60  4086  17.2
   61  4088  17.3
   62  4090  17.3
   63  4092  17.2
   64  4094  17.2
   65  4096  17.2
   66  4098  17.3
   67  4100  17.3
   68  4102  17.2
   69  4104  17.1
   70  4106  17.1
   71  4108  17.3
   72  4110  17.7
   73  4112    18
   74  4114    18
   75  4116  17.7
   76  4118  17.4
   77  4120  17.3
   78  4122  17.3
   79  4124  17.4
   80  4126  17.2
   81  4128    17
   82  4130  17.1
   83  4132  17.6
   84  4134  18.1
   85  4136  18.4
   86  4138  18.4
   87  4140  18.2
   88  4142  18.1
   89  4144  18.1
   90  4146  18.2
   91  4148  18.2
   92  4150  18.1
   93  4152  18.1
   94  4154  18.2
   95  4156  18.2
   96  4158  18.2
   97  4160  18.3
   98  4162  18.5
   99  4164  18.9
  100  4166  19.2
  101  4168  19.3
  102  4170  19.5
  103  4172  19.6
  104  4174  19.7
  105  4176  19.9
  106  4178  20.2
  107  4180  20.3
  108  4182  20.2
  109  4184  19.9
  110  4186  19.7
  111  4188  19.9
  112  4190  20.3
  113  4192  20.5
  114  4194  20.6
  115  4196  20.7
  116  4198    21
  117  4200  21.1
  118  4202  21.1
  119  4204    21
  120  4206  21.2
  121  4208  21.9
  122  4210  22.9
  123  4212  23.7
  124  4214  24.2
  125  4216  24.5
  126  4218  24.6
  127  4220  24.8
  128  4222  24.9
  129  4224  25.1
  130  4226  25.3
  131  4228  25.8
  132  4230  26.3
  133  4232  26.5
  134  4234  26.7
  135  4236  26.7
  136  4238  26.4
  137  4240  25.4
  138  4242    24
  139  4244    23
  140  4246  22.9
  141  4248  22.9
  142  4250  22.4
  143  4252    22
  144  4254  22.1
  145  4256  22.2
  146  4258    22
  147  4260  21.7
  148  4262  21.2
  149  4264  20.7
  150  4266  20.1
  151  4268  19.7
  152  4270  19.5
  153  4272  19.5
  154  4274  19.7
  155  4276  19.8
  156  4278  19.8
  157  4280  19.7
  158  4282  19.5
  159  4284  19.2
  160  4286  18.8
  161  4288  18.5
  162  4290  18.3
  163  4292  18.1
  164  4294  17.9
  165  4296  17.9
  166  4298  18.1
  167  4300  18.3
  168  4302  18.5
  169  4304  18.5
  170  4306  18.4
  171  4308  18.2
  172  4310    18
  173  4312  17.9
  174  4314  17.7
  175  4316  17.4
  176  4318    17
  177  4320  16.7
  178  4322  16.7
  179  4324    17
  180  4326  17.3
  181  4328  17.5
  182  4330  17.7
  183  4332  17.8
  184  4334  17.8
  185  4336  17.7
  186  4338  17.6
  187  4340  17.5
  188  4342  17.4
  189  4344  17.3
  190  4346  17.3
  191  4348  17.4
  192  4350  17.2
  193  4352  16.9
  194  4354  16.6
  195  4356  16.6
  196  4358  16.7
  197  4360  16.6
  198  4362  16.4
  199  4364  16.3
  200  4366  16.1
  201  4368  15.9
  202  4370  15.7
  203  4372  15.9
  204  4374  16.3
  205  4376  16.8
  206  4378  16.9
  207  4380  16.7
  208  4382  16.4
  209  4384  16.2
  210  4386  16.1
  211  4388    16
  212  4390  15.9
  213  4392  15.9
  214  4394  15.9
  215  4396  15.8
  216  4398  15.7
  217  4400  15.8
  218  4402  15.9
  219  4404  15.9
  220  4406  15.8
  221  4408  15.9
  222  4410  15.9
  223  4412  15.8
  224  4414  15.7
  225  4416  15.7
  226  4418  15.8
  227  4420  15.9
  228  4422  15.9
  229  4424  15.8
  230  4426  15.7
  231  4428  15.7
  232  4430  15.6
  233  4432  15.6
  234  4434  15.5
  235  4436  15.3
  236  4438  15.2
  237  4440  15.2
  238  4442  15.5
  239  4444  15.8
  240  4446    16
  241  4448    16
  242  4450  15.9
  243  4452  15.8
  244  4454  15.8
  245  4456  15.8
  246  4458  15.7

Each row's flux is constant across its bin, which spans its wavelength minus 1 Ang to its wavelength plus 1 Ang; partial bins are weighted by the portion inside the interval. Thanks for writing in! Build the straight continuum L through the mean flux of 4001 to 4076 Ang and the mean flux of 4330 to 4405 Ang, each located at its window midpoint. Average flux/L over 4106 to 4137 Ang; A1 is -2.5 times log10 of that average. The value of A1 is -0.06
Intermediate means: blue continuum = 16.5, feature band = 17.6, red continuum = 16.6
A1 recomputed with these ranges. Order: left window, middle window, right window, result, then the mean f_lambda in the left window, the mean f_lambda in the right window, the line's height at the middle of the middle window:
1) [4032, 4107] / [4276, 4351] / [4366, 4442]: -0.11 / 16.9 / 15.9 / 16.2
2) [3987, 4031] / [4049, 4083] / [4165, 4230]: 0.08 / 16.4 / 21.7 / 18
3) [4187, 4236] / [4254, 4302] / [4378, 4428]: 0.06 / 23.2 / 15.9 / 20.7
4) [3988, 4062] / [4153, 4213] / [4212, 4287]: 0.04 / 16.5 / 22.7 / 20.9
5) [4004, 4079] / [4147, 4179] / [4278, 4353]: -0.10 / 16.6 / 17.9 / 17.1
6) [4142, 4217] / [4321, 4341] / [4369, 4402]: -0.02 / 20.1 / 16.1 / 17.2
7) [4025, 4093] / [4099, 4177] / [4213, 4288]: 0.07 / 16.8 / 22.6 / 19.2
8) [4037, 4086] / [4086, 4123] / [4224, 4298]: 0.03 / 16.8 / 21.7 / 17.9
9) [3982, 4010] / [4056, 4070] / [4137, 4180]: 0.06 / 16.7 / 18.8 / 17.6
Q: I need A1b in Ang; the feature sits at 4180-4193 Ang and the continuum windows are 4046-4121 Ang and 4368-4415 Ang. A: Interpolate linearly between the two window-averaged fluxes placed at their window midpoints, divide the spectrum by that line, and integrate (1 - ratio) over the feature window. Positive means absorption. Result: -2.6 Ang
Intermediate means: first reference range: 17.1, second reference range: 16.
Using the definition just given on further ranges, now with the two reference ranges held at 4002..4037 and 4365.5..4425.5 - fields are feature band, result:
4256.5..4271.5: -4.3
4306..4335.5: -2.6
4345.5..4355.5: -0.6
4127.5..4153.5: -2.8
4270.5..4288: -3.6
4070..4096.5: -1.4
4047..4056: -0.2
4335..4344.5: -0.9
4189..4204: -4.2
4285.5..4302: -2.2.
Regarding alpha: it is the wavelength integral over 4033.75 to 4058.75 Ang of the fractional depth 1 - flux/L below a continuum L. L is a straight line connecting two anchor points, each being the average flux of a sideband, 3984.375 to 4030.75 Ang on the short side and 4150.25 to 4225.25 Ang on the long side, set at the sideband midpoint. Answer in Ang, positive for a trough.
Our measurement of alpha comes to 0.9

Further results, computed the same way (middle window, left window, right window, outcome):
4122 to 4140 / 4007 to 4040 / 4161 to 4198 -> 1.1 Ang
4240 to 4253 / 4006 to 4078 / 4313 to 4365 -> -4.7 Ang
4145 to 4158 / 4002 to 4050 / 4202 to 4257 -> 1.8 Ang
